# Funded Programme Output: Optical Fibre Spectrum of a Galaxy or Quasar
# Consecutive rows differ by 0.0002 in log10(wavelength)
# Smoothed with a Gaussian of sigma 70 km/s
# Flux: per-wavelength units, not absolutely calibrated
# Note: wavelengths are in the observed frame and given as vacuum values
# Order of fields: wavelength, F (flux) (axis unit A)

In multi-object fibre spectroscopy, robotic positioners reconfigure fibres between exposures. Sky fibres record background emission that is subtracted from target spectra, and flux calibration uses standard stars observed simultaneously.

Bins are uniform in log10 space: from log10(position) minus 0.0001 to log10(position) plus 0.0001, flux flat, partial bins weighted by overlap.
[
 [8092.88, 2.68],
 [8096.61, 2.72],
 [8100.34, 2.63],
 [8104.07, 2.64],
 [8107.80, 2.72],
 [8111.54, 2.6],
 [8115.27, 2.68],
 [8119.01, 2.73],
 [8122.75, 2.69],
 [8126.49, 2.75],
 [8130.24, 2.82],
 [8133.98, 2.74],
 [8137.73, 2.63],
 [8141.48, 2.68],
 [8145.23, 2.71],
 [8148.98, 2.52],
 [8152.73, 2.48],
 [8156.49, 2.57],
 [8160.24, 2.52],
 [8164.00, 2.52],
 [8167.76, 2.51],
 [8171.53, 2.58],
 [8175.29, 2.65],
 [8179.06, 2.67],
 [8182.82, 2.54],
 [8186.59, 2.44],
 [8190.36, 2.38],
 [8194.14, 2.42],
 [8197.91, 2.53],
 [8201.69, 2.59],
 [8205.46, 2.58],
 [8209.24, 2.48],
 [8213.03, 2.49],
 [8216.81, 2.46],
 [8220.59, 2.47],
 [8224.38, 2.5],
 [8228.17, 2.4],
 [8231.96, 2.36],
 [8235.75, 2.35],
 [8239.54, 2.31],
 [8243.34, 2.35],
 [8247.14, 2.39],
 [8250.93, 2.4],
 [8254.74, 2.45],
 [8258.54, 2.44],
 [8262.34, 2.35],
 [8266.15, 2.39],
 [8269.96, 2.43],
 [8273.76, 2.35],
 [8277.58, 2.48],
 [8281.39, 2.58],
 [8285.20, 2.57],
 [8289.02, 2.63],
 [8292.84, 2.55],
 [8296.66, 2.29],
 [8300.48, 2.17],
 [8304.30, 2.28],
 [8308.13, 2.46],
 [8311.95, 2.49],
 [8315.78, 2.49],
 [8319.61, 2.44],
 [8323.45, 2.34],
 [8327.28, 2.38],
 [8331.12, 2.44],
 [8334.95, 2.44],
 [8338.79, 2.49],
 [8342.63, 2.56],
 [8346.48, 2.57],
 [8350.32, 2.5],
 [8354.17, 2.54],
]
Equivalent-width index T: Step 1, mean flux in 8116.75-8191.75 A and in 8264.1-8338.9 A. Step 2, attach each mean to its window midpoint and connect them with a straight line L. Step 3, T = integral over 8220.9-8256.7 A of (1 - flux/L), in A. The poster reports 1.6 A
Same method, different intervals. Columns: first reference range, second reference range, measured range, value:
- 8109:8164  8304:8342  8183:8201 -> 0.86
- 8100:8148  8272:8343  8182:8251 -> 3.29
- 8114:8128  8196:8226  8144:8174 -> 0.90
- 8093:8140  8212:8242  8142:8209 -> 0.04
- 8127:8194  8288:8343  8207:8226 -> 0.34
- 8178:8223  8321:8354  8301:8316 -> 0.46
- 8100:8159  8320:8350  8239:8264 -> 1.51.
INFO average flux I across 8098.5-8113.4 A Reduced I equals 2.65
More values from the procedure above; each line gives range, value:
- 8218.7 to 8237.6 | 2.42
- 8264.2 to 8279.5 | 2.41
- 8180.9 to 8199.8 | 2.46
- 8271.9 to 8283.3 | 2.47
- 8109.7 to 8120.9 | 2.67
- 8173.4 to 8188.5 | 2.58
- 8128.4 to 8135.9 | 2.78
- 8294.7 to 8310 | 2.3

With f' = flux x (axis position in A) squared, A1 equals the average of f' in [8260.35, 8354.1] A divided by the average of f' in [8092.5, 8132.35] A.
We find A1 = 0.95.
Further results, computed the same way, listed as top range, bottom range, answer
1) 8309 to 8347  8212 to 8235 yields 1.03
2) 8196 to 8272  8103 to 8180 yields 0.94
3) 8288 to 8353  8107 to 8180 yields 0.97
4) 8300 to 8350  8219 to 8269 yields 1.04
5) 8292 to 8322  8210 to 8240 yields 1.01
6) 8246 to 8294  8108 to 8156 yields 0.95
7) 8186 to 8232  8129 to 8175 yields 0.96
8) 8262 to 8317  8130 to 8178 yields 0.97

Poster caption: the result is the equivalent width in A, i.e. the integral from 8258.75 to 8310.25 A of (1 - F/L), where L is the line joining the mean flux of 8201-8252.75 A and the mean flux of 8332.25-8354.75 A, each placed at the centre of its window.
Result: 1.0 A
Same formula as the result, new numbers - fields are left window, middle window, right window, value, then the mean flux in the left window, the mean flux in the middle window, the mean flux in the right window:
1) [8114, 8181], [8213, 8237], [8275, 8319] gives 1.0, 2.64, 2.43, 2.45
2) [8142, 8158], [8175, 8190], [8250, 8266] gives -0.1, 2.58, 2.55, 2.41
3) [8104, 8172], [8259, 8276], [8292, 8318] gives 0.4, 2.64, 2.39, 2.38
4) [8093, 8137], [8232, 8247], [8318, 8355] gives 1.3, 2.7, 2.35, 2.47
